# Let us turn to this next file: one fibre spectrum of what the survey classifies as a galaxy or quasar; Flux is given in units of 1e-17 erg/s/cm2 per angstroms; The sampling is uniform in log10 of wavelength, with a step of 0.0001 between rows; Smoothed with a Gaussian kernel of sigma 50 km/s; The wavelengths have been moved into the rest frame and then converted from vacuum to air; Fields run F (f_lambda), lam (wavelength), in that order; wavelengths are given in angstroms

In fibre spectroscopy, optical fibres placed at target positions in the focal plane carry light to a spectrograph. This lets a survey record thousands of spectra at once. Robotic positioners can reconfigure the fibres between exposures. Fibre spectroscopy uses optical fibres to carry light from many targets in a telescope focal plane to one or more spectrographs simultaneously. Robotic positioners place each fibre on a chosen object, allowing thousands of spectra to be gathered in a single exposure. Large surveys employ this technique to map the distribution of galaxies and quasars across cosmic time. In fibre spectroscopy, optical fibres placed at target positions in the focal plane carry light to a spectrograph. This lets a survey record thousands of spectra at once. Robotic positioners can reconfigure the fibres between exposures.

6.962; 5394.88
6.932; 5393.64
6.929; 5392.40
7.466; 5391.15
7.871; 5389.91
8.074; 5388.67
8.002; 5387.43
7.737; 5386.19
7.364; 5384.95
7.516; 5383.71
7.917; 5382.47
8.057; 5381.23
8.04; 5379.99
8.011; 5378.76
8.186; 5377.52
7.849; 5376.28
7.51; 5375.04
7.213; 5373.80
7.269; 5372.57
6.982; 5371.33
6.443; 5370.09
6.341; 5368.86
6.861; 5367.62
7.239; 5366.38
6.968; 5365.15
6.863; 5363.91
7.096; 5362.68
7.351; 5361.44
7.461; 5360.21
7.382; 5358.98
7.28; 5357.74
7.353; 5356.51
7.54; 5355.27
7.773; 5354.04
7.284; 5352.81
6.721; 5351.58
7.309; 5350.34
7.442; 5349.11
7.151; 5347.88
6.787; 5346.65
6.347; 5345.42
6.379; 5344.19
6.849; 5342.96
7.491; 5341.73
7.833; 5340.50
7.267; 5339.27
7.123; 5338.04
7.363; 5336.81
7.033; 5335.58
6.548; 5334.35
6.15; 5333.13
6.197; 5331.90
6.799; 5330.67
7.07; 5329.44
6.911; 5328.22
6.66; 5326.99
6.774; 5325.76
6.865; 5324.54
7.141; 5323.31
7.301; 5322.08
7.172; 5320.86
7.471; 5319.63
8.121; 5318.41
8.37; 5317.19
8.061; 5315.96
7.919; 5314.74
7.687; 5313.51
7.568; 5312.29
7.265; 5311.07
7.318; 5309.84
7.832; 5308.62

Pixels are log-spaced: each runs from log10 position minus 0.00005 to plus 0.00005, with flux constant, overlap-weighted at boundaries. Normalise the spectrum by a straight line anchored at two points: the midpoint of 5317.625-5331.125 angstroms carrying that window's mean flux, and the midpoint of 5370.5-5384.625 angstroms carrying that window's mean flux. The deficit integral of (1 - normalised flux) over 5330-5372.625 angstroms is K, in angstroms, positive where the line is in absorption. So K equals 2.1 angstroms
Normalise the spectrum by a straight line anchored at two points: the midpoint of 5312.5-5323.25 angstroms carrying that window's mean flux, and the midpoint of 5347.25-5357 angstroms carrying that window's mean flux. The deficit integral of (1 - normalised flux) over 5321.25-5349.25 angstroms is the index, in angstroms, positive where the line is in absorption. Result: 2.20 angstroms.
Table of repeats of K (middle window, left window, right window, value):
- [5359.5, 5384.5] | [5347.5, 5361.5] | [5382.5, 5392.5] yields 0.5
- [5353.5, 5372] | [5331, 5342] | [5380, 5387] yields 0.7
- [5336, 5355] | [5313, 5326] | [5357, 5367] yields 0.5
